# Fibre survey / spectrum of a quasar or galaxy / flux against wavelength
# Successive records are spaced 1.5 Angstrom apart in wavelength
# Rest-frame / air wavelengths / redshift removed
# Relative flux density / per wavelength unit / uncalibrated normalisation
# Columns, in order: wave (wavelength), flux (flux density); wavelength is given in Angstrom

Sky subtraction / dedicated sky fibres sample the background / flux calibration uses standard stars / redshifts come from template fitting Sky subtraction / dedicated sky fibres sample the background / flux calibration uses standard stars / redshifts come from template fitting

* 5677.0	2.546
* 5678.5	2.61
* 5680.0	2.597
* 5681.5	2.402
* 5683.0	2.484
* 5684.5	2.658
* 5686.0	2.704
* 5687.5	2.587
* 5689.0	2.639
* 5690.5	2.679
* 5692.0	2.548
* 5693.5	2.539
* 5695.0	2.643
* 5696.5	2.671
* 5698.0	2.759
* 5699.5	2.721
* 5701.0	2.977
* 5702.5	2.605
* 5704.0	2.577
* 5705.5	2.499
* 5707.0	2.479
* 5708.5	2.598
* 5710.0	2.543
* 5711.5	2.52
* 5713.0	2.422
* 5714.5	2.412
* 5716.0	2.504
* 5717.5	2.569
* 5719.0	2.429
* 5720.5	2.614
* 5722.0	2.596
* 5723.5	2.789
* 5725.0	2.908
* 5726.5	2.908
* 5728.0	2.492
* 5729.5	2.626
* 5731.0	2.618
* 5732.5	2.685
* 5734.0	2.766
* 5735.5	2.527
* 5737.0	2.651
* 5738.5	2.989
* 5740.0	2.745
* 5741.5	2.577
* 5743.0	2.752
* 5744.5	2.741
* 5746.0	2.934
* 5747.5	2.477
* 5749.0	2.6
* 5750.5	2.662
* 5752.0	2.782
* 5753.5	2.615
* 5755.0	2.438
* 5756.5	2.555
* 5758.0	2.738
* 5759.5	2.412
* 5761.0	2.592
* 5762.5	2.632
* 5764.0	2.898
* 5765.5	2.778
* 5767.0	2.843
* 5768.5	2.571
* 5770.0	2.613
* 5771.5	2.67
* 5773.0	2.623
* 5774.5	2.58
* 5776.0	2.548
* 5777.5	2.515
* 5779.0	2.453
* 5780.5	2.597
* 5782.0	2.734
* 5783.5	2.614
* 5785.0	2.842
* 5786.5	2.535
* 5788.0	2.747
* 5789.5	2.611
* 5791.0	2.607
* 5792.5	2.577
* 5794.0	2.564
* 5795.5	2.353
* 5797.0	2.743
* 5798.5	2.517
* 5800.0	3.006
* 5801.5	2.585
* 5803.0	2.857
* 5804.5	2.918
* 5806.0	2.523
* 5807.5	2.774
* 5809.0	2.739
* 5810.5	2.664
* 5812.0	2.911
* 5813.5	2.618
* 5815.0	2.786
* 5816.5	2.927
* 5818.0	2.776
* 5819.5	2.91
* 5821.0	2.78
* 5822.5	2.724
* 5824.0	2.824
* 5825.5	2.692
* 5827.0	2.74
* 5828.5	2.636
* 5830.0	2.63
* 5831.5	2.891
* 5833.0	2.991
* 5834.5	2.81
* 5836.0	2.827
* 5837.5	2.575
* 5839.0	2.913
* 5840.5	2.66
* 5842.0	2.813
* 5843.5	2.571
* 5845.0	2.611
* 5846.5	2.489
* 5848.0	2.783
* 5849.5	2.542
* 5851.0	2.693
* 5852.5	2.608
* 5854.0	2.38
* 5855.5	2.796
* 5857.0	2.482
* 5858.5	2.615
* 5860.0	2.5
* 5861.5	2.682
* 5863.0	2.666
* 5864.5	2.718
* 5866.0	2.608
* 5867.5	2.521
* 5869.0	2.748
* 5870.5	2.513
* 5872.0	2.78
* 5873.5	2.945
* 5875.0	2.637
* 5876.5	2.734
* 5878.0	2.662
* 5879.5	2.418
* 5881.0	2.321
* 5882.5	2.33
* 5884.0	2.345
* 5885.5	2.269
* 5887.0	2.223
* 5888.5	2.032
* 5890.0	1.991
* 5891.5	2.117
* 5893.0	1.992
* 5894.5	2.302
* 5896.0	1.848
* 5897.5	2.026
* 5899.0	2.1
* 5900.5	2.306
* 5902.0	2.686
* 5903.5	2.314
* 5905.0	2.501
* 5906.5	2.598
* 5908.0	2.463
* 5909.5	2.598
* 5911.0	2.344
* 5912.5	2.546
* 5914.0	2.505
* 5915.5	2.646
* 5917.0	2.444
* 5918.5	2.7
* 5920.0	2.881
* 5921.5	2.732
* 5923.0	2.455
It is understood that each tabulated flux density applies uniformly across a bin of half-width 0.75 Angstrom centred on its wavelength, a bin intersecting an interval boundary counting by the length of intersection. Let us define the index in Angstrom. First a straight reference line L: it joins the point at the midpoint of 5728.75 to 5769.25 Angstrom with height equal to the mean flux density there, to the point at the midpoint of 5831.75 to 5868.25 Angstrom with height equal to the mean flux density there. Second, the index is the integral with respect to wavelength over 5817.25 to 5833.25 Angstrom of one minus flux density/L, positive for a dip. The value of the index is -0.65 Angstrom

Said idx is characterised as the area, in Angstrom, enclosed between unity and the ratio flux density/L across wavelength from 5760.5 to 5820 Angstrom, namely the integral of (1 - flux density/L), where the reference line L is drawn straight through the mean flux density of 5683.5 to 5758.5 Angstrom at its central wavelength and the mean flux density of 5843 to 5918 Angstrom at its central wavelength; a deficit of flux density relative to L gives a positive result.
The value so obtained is -2.70 Angstrom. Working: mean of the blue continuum 2.64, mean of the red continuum 2.47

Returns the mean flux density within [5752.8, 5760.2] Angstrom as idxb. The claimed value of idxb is 2.55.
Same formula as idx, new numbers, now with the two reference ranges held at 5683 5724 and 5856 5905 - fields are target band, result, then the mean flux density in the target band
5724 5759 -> -1.7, 2.69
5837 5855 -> -1.3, 2.64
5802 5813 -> -1.2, 2.76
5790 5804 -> -0.8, 2.65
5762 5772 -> -0.7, 2.72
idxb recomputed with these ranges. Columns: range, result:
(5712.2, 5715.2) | 2.42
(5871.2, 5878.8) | 2.75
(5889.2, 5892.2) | 2.05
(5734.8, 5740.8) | 2.73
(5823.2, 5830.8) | 2.71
